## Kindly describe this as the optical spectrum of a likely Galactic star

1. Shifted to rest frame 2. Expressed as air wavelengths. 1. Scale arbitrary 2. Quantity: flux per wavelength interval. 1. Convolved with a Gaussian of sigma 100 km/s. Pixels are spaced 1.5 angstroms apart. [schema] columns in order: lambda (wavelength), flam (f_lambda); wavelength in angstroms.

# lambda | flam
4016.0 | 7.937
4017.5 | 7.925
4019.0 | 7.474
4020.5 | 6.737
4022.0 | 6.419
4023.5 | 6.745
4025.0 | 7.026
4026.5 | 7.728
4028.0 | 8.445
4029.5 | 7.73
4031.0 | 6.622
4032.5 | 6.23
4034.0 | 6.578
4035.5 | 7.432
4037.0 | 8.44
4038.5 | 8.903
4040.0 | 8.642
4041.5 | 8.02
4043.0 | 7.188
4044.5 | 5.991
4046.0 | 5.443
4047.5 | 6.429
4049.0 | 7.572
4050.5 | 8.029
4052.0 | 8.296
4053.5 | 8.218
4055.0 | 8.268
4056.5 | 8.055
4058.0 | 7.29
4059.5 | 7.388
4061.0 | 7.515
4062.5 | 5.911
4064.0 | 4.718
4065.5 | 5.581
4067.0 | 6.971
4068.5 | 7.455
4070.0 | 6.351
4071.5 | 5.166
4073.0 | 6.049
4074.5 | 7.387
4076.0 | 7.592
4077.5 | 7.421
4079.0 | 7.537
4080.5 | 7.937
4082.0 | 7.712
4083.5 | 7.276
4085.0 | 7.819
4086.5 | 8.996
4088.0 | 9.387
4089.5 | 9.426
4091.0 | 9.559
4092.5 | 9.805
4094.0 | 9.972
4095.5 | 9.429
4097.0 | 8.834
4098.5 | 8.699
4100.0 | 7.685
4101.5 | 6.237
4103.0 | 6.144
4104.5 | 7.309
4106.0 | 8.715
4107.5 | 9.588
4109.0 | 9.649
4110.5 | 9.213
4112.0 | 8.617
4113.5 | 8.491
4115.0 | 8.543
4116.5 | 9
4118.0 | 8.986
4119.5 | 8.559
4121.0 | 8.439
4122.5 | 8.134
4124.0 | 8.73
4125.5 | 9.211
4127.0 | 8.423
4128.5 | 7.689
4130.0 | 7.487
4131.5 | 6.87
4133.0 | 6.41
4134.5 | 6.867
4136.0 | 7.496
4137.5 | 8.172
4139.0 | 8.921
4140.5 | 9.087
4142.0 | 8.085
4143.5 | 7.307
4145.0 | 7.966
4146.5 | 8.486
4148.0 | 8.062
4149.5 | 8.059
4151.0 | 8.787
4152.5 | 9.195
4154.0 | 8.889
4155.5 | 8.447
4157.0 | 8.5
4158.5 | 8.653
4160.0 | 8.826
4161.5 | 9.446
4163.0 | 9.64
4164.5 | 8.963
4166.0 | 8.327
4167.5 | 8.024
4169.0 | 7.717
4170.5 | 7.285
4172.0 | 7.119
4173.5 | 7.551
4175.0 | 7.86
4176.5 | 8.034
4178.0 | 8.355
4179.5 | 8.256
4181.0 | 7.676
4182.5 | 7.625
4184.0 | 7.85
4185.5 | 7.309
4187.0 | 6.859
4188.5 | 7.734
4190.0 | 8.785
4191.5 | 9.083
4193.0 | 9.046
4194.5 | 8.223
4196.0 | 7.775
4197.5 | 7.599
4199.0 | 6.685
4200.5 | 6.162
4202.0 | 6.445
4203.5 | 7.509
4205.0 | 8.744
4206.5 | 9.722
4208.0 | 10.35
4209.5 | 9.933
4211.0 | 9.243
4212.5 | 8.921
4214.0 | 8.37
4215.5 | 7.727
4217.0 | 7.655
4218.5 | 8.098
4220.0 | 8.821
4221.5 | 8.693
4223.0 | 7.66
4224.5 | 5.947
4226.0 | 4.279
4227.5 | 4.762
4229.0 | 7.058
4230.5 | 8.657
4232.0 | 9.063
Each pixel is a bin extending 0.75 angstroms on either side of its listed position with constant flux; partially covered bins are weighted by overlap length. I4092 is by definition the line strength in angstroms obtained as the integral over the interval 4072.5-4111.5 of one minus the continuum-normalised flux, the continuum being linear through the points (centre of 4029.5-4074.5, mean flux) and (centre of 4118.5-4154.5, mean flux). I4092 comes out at -3.7 angstroms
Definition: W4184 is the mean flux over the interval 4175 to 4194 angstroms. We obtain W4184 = 8.05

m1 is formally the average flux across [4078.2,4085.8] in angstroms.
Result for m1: 7.66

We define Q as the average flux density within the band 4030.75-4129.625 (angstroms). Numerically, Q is 7.84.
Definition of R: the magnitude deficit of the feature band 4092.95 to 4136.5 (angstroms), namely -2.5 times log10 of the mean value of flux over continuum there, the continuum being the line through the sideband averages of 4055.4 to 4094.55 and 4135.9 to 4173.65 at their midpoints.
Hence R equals -0.04 mag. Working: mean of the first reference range 7.54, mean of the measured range 8.27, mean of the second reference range 8.37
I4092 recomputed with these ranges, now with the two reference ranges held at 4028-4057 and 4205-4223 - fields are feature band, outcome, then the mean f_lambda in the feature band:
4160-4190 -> 1.7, 8.02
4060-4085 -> 2.9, 6.82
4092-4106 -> -0.5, 8.23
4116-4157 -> 0.0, 8.21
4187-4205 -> 1.9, 7.74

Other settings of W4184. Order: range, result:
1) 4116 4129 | 8.58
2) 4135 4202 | 8.11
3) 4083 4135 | 8.42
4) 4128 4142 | 7.69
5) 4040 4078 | 7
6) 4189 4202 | 7.83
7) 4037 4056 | 7.62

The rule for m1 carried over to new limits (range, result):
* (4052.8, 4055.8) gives 8.24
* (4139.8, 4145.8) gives 8.11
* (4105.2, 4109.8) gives 9.29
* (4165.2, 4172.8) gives 7.7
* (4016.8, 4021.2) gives 7.38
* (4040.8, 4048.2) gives 6.61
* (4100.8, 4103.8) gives 6.21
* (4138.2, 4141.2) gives 8.99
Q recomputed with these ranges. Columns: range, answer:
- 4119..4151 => 8.04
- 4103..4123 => 8.62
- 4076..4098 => 8.62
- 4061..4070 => 6.26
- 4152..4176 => 8.39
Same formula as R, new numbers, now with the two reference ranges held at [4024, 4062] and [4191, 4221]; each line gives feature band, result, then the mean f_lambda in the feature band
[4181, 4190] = 0.08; 7.6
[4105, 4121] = -0.14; 8.89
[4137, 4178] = -0.04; 8.35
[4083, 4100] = -0.16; 8.99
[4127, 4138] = 0.08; 7.34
